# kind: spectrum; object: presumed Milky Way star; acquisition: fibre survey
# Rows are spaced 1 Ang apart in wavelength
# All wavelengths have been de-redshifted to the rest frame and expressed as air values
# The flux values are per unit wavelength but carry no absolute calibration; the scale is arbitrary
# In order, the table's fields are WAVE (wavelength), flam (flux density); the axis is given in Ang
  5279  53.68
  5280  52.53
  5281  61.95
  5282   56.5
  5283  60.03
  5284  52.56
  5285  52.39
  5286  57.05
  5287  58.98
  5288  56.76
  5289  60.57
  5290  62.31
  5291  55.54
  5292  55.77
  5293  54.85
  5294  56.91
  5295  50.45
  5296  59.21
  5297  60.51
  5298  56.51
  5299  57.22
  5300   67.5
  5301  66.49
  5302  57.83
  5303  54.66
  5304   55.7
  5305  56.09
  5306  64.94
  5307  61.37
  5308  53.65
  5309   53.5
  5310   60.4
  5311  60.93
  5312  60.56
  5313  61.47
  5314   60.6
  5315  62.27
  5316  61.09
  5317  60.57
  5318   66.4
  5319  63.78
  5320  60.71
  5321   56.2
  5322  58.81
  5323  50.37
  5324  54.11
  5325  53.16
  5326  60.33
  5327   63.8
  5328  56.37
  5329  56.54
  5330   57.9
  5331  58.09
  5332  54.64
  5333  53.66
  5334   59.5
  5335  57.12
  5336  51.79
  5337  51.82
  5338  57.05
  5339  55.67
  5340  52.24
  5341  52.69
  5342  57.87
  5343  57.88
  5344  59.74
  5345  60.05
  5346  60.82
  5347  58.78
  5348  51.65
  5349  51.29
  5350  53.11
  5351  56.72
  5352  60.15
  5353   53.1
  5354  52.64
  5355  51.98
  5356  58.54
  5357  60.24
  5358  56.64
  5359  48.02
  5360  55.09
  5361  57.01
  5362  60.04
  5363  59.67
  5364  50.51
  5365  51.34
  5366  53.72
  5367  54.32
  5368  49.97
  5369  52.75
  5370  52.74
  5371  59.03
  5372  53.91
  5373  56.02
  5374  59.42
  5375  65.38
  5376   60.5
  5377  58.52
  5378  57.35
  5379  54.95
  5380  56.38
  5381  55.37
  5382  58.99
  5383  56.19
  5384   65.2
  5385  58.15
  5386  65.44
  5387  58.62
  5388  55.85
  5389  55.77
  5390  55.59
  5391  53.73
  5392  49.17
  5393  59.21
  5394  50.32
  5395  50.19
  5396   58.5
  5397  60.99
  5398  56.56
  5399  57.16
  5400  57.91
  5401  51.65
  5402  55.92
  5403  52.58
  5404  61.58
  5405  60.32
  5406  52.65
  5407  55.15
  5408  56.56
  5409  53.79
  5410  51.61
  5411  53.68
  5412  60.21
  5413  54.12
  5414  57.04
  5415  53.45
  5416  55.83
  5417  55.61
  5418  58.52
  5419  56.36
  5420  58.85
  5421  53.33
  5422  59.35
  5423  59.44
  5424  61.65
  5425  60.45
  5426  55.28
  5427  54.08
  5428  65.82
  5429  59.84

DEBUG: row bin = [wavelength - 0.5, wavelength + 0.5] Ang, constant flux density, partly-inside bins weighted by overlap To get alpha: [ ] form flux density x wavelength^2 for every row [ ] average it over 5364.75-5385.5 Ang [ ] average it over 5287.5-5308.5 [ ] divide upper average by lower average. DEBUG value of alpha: 1.00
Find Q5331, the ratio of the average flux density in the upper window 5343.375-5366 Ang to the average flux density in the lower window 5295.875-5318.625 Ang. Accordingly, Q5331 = 0.9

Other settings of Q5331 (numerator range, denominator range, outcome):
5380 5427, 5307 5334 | 0.97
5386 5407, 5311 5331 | 0.94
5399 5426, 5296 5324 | 0.95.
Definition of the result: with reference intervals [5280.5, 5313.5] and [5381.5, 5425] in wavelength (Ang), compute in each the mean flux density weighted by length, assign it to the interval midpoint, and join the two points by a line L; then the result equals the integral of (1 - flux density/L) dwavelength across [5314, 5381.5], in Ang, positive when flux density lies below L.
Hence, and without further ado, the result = 1.0 Ang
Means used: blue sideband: 58.2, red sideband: 56.6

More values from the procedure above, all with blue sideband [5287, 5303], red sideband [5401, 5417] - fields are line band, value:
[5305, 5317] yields -0.39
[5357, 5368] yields 0.39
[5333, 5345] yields 0.31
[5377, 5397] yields -0.23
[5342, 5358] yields 0.15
